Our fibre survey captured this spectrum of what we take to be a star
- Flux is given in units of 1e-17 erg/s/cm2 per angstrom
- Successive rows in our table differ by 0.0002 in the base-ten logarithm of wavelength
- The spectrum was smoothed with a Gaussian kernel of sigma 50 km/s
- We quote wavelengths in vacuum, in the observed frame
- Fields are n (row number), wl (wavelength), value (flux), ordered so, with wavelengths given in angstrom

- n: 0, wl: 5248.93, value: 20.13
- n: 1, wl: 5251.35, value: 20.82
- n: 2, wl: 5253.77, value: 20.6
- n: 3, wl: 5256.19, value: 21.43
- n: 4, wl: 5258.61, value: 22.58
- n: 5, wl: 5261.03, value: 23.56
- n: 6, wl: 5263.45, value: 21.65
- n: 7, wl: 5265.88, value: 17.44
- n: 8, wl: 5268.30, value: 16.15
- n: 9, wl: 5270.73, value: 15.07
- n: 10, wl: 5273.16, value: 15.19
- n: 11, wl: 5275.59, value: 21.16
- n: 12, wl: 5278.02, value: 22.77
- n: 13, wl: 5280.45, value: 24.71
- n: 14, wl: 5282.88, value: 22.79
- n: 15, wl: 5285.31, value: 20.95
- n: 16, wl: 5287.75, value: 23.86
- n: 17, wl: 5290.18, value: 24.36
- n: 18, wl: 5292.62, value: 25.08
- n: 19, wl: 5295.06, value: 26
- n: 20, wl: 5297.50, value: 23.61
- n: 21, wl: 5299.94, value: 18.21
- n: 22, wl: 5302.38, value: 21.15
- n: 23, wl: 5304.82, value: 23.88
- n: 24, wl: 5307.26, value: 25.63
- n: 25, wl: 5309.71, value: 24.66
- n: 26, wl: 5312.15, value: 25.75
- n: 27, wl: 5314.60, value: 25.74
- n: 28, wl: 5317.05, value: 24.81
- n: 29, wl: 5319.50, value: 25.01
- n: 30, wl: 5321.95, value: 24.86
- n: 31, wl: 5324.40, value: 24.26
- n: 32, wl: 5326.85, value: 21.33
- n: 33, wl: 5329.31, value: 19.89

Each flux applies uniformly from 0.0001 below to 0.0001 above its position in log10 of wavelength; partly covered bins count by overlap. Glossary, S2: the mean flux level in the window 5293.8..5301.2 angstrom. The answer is 22.6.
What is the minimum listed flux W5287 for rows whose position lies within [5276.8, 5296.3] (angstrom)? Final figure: 20.95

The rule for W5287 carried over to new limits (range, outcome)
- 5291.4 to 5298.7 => 23.61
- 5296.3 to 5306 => 18.21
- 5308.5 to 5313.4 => 24.66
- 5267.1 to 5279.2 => 15.07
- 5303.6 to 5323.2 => 23.88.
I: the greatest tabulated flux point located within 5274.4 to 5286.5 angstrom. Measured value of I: 24.71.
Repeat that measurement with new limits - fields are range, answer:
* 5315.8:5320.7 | 25.01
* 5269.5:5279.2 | 22.77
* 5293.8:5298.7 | 26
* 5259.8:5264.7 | 23.56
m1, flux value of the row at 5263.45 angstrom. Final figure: 21.65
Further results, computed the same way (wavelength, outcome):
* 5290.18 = 24.36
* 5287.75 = 23.86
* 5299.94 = 18.21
